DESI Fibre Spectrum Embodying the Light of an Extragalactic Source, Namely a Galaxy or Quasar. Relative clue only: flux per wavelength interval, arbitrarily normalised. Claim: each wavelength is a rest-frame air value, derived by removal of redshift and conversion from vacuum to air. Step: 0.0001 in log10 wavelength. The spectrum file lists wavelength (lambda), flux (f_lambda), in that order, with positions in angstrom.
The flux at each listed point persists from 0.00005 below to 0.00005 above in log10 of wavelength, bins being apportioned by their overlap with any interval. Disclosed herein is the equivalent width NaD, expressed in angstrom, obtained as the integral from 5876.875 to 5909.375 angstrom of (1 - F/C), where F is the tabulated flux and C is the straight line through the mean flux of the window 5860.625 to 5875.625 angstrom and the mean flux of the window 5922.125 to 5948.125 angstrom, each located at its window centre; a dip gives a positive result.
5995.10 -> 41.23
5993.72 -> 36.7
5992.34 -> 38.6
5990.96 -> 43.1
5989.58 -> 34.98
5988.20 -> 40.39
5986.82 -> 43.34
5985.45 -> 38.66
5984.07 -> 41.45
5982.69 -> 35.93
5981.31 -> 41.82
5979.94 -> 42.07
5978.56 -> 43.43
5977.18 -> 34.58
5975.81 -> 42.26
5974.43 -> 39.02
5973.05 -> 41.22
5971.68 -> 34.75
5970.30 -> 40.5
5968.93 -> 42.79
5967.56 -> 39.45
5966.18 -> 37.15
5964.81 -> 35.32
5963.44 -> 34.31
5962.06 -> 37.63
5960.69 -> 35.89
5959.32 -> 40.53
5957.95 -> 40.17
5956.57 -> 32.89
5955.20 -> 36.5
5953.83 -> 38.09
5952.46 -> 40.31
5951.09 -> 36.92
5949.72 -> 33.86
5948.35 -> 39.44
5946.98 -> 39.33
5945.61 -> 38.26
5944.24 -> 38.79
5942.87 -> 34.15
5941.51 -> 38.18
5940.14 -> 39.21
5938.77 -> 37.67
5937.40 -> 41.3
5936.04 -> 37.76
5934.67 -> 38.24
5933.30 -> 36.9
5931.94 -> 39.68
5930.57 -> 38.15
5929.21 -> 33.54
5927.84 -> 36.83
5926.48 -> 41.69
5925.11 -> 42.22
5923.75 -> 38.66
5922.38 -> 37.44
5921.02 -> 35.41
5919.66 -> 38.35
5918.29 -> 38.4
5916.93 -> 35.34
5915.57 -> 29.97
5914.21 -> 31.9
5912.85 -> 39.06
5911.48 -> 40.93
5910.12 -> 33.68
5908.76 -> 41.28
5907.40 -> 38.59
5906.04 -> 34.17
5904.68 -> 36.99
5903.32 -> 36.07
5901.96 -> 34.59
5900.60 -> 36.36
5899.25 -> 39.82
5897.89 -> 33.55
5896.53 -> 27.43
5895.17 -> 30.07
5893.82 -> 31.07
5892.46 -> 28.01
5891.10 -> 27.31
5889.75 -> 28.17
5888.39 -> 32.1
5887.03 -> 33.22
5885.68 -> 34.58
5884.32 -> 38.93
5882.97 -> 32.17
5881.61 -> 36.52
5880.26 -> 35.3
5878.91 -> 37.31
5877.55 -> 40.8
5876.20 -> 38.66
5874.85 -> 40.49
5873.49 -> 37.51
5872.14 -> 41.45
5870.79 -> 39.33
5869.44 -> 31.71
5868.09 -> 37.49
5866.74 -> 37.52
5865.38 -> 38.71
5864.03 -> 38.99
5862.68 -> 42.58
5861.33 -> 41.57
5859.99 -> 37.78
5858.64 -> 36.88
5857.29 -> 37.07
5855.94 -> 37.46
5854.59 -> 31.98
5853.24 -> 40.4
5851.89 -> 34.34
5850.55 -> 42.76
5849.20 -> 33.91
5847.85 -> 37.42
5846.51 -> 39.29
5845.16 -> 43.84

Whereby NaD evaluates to 3.6 angstrom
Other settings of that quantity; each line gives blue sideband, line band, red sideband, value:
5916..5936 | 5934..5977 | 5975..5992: 1.0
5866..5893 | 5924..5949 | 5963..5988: -0.4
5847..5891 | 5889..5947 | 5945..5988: 2.6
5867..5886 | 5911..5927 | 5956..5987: 0.3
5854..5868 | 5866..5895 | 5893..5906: 0.7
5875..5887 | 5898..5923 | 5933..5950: 0.6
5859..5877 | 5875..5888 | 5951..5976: 0.7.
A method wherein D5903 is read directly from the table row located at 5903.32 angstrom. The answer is 36.07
